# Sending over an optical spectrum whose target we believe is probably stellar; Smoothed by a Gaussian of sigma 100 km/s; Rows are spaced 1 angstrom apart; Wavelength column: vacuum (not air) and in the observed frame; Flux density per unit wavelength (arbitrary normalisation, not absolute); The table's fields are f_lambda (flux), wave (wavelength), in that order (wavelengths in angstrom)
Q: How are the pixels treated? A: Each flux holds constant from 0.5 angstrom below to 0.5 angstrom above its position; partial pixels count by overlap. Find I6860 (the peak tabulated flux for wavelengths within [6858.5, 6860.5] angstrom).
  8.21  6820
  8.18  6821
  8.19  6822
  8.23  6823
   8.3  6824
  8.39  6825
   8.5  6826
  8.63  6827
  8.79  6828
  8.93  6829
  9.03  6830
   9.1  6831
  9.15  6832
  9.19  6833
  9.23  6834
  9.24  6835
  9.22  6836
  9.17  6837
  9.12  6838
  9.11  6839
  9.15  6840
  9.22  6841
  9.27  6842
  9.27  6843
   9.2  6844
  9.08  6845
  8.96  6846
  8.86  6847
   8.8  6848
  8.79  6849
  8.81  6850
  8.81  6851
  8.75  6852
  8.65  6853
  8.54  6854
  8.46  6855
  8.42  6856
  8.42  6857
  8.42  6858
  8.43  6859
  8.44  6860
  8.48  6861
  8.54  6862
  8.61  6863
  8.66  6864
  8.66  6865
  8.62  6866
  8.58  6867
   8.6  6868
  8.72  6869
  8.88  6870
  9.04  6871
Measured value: 8.44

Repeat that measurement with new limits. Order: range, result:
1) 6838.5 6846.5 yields 9.27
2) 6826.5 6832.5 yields 9.15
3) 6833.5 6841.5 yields 9.24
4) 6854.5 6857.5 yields 8.46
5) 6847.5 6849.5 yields 8.8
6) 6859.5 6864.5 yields 8.66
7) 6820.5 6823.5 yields 8.23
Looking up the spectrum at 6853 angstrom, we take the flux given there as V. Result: 8.65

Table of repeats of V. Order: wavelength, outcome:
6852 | 8.75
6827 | 8.63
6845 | 9.08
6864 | 8.66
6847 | 8.86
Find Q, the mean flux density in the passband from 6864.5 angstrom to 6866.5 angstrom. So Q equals 8.64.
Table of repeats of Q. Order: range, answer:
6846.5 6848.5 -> 8.83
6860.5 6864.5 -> 8.57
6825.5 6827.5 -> 8.57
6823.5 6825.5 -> 8.35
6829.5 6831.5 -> 9.06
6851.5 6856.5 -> 8.56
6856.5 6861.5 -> 8.44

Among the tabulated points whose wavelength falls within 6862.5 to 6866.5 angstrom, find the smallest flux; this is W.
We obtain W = 8.61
